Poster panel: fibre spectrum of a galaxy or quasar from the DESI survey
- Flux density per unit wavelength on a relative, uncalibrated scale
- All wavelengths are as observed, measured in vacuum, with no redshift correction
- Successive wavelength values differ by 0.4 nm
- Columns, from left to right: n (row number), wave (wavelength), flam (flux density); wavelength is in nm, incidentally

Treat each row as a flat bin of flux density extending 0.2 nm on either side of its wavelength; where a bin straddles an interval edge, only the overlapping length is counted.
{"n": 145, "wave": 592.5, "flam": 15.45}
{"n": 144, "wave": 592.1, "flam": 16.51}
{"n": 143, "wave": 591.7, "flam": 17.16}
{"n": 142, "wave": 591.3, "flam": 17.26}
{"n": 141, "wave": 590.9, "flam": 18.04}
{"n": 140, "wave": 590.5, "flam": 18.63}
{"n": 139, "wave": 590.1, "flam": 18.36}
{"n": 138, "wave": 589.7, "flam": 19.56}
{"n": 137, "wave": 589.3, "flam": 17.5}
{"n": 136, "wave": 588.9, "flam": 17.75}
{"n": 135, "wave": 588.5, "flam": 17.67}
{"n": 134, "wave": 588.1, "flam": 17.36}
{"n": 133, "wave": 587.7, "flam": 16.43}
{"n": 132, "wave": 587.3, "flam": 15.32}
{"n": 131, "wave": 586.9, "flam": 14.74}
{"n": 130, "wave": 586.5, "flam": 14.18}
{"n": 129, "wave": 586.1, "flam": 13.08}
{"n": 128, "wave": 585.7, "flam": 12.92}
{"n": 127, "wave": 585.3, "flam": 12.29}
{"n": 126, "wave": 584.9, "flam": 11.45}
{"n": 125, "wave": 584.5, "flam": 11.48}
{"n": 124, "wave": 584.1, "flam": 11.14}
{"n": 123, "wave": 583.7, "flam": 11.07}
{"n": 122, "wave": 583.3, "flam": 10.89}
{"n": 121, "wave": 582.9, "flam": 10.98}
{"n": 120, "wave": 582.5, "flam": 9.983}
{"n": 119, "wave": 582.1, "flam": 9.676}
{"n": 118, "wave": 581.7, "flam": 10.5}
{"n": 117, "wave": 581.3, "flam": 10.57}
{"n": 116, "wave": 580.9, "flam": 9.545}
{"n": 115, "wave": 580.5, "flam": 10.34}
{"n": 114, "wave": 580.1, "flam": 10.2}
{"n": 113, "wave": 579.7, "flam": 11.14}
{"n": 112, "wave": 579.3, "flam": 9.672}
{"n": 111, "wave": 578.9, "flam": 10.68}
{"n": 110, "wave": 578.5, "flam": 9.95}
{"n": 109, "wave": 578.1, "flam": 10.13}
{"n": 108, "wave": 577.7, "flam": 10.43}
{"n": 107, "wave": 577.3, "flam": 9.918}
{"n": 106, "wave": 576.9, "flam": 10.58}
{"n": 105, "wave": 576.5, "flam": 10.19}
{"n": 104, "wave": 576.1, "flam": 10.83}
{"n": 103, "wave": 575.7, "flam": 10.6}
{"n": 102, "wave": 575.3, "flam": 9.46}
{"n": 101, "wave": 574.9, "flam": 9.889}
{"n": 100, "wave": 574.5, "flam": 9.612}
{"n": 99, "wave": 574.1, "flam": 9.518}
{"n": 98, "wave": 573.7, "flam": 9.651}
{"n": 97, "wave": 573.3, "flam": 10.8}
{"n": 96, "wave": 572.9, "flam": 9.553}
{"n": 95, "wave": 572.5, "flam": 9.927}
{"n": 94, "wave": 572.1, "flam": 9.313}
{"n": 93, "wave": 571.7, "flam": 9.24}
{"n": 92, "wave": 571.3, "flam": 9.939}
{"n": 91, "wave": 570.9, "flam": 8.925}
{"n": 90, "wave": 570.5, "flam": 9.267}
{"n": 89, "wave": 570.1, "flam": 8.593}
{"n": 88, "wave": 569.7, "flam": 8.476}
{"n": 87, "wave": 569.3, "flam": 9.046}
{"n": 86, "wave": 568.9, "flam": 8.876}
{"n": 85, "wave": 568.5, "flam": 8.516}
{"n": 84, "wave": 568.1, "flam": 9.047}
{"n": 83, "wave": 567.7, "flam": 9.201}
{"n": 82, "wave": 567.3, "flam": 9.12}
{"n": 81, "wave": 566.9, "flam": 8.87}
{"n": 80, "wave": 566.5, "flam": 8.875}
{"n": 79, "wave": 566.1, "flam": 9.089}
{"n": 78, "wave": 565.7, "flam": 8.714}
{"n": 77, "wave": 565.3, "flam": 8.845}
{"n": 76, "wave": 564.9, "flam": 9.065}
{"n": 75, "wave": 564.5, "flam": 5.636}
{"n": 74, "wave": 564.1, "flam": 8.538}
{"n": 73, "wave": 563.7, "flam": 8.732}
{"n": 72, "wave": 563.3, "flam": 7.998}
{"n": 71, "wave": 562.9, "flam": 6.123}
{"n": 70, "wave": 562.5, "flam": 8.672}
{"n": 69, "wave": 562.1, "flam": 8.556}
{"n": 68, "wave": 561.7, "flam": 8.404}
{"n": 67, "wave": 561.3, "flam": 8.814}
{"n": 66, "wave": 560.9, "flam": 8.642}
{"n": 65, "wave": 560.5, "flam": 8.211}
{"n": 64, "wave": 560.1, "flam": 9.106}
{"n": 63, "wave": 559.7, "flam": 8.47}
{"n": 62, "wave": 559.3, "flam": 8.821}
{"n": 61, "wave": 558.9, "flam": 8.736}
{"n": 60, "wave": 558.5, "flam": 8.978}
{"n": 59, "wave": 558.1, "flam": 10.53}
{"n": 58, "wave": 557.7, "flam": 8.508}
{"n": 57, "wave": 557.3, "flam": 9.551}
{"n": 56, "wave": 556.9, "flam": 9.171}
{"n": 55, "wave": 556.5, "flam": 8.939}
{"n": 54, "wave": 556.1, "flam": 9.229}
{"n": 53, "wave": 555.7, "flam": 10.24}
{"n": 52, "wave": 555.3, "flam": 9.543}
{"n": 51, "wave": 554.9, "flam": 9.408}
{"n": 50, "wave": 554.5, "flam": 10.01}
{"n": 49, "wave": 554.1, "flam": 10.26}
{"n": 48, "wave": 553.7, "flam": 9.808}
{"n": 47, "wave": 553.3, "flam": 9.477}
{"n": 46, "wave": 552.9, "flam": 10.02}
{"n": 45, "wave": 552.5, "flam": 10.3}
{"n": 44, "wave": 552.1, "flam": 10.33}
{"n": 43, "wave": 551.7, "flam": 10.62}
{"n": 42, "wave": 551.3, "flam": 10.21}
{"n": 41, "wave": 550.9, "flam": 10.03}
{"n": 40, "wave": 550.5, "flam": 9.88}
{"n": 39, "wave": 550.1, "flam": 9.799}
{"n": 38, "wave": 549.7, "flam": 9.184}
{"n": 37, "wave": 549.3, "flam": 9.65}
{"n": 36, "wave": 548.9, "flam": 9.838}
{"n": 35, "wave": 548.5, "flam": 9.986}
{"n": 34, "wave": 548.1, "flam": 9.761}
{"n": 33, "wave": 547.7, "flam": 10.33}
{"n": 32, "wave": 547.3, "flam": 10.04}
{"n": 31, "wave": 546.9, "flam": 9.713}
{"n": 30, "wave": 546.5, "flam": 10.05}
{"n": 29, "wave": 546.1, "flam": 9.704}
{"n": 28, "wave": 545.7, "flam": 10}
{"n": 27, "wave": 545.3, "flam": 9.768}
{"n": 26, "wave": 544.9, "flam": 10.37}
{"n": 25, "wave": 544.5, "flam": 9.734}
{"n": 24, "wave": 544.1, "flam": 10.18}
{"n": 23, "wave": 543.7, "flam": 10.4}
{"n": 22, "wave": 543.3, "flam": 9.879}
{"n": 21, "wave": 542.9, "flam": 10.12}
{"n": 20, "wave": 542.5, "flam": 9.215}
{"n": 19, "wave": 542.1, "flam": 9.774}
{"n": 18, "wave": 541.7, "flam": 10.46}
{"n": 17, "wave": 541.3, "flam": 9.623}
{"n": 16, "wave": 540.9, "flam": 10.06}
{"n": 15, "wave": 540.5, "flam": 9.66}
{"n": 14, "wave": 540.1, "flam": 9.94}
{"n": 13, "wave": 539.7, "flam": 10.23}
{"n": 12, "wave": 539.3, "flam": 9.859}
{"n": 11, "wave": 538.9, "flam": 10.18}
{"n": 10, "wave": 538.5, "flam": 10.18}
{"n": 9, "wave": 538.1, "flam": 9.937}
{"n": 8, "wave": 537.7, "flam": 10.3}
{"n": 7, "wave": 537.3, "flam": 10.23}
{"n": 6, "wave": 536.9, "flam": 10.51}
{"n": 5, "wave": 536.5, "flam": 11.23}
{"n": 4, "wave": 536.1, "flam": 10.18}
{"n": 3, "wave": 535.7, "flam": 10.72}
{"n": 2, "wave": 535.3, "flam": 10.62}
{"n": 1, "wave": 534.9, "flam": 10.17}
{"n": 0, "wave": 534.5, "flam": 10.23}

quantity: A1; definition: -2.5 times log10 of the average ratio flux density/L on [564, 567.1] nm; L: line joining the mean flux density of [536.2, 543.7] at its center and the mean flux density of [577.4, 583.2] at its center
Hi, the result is 0.205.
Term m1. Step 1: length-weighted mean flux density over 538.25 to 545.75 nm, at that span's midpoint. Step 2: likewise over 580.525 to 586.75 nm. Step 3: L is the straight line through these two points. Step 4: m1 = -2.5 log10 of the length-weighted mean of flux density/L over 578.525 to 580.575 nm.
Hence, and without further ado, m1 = 0.08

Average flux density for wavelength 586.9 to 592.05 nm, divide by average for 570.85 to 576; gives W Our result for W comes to 1.8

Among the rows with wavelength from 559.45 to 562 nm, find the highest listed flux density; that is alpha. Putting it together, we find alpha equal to 9.106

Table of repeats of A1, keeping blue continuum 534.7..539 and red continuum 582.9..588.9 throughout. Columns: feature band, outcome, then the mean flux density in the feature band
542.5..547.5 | 0.10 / 9.97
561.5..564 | 0.44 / 8.1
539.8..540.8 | 0.08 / 9.87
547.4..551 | 0.14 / 9.83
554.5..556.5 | 0.21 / 9.58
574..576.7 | 0.28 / 10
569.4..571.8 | 0.36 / 9.07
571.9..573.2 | 0.30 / 9.69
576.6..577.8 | 0.26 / 10.3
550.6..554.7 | 0.13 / 10.1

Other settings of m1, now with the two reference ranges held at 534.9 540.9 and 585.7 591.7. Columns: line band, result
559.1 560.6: 0.44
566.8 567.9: 0.47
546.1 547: 0.15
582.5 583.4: 0.43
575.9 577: 0.40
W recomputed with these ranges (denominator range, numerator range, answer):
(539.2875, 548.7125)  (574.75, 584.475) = 1.04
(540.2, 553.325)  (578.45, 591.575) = 1.35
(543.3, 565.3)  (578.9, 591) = 1.42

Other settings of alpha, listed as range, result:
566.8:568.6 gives 9.201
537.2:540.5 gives 10.3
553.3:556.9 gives 10.26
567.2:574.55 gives 10.8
